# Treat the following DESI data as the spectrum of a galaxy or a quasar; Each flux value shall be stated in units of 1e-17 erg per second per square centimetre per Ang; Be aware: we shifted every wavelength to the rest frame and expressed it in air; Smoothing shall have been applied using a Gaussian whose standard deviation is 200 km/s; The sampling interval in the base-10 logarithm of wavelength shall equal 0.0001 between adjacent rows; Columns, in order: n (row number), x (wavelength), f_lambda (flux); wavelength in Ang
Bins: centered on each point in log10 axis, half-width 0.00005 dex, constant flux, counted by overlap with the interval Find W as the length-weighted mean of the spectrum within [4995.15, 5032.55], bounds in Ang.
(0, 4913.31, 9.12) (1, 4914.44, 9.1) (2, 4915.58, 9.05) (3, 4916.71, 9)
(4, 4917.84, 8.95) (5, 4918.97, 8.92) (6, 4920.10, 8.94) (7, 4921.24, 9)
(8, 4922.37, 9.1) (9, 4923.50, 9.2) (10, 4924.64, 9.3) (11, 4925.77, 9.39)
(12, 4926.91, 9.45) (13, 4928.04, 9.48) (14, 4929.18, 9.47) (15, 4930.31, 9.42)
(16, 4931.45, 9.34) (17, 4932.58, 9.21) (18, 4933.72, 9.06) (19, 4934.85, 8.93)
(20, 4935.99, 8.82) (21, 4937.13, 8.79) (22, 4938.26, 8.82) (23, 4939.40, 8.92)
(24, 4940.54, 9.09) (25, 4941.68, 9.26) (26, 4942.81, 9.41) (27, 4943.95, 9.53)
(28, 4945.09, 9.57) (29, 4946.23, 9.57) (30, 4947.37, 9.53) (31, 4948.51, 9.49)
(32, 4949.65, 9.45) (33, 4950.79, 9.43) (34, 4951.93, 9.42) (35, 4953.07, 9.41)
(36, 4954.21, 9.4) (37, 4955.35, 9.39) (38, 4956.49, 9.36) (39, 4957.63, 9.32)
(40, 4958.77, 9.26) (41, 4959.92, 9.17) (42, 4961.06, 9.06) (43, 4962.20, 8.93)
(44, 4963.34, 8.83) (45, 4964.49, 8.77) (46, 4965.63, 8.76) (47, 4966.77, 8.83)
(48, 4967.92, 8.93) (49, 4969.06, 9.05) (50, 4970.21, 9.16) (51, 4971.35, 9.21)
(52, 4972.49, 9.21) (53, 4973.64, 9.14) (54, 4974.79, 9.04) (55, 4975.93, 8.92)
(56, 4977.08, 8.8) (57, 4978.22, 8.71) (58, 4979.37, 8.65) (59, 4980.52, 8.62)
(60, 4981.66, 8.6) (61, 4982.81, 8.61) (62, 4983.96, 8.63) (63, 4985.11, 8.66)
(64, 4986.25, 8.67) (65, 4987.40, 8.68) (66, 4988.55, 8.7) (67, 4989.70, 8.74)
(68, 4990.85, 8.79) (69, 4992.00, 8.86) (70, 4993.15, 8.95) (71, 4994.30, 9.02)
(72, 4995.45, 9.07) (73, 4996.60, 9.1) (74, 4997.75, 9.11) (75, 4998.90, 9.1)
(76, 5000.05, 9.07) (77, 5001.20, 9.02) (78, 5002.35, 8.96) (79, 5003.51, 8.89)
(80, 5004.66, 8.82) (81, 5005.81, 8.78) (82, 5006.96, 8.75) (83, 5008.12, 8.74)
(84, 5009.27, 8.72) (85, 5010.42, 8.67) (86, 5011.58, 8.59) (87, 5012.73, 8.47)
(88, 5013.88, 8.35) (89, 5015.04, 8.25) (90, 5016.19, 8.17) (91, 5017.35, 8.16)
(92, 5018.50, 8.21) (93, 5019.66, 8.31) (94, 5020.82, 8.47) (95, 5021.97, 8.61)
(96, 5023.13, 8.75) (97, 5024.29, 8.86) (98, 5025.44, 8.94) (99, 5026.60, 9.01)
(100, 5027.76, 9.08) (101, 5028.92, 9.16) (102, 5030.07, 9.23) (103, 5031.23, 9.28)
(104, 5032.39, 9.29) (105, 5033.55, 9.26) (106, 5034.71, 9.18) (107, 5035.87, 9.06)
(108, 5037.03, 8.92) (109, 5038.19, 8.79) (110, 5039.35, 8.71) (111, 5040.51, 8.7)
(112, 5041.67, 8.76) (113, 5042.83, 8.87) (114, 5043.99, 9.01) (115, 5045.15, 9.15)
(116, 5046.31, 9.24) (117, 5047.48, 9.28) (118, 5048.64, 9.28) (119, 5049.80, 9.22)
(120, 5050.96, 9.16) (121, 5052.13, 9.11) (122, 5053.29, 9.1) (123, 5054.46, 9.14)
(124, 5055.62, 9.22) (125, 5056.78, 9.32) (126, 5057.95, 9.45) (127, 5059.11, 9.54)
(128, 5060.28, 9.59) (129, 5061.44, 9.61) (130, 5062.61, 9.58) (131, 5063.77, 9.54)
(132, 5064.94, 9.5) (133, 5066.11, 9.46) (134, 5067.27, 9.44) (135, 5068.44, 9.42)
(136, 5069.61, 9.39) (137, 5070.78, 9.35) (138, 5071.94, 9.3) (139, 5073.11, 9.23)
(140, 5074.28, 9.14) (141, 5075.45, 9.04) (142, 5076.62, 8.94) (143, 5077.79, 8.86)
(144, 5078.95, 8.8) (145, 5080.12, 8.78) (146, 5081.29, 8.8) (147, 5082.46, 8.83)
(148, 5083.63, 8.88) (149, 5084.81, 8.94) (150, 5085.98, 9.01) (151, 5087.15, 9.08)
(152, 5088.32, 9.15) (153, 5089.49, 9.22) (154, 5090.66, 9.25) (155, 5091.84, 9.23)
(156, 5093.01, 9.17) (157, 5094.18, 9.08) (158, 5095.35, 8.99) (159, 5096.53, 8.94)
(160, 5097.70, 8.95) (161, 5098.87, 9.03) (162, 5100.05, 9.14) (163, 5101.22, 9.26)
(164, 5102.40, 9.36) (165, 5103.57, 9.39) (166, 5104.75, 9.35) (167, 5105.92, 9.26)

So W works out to 8.78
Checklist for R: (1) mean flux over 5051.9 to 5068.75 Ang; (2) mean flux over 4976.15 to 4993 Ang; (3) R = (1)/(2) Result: 1.1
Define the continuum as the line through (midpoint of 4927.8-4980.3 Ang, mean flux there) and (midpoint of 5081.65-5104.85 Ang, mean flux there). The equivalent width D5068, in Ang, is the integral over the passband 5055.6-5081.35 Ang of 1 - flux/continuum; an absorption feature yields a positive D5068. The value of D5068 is -0.5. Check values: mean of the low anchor 9.15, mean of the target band 9.29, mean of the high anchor 9.1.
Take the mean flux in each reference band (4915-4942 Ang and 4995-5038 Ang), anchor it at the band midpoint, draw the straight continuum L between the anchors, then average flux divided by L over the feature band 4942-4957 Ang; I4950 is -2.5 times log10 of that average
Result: -0.05 mag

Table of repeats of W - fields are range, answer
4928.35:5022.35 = 8.95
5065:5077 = 9.28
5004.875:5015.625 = 8.6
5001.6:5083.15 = 9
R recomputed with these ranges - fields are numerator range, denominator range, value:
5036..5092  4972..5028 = 1.05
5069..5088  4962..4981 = 1.01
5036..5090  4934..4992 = 1.01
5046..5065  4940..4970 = 1.01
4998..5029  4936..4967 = 0.94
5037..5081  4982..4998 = 1.04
